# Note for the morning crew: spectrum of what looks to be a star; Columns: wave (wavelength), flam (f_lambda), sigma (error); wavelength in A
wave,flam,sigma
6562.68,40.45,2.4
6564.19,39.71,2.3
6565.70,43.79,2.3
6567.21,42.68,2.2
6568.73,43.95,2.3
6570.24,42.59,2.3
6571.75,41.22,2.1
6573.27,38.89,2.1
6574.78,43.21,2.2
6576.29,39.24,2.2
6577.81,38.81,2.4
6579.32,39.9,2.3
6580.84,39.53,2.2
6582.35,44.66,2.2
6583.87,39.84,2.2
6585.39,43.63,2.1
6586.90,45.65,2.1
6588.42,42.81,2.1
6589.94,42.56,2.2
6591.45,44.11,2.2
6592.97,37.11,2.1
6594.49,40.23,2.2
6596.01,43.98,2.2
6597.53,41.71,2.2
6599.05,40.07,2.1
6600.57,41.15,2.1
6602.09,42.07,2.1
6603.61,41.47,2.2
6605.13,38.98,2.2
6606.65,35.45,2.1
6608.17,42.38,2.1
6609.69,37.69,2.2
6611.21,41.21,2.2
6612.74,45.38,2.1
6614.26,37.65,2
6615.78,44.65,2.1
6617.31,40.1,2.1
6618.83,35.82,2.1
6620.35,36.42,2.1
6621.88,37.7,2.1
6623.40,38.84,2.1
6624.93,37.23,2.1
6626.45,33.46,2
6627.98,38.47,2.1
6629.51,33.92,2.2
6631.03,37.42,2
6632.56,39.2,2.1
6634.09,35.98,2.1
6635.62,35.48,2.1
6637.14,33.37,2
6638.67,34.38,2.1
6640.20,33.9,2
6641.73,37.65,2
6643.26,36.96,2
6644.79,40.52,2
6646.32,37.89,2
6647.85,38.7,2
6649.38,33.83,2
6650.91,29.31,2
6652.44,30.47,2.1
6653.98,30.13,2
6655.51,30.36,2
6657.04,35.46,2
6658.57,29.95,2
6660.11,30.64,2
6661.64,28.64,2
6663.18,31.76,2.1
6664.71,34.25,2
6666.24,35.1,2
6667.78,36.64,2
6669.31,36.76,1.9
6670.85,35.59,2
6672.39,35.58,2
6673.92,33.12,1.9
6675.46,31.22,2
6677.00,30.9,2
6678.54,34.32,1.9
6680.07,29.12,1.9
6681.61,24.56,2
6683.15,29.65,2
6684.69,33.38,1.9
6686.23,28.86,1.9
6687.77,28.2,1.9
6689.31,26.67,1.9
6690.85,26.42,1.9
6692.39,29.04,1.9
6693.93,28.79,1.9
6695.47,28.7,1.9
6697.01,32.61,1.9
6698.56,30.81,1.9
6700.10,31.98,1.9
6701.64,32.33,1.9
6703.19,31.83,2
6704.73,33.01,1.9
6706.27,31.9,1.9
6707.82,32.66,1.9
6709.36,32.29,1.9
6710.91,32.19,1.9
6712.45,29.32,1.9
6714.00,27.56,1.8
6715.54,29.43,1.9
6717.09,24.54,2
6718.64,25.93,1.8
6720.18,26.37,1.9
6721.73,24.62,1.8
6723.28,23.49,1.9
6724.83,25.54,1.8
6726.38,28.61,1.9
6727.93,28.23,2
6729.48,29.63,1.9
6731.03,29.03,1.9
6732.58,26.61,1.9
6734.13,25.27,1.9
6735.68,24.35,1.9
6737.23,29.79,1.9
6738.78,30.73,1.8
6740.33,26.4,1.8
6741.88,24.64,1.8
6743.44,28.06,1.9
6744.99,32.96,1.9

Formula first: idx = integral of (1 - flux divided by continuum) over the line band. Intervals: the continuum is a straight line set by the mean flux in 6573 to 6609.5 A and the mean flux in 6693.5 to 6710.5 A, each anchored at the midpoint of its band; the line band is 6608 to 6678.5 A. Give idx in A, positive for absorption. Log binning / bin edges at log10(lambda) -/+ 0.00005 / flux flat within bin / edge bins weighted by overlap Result 2.1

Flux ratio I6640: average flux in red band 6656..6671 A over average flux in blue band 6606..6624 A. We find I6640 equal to 0.8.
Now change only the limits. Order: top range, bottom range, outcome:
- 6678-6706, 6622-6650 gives 0.82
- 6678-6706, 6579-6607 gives 0.73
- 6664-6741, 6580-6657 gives 0.78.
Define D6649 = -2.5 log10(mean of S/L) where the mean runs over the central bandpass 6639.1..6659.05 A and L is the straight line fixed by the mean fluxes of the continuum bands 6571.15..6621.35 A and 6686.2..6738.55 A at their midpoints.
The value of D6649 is 0.03 mag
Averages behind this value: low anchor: 40.8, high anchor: 28.7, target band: 34.3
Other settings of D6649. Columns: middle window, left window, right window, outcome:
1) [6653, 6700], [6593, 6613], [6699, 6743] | 0.06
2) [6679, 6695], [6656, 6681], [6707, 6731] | 0.09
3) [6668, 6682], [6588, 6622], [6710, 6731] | 0.00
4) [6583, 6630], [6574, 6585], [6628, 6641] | -0.05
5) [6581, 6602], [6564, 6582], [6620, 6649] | -0.06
